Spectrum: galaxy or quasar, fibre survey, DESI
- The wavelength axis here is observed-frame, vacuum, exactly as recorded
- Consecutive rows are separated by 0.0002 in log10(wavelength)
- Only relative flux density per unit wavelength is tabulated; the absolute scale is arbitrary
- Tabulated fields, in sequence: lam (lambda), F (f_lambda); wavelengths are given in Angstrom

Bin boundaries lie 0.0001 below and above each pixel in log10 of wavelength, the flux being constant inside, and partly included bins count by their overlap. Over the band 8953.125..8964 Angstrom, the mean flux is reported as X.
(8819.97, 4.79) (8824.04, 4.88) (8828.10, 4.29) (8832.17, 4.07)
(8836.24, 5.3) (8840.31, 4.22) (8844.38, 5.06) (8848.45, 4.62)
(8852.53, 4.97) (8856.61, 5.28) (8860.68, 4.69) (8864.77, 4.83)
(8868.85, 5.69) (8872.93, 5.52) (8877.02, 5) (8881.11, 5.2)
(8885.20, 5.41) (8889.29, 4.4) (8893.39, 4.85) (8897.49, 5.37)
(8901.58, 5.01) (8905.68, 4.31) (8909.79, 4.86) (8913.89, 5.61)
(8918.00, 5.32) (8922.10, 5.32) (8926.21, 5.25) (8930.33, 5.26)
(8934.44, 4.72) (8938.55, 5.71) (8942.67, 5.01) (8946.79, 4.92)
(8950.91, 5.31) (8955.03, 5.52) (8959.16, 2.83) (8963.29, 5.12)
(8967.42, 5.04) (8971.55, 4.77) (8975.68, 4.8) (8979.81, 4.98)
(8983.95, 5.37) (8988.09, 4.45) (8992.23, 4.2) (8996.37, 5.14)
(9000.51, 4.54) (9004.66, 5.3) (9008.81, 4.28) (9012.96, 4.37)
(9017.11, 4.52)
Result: 4.39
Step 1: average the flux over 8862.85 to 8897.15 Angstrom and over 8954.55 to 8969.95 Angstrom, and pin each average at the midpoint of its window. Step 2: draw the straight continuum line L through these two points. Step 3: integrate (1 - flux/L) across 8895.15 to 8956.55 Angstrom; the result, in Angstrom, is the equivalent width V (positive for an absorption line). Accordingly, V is -4.7 Angstrom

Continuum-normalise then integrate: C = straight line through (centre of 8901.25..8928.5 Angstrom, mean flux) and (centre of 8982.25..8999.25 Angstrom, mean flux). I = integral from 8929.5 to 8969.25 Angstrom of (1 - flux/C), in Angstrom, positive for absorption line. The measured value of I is 0.1 Angstrom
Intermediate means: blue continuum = 5.1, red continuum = 4.77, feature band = 4.93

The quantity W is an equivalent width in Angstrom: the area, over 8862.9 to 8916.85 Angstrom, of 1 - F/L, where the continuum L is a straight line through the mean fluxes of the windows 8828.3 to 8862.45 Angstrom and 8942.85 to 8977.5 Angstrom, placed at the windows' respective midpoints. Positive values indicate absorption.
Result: -3.6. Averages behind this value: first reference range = 4.75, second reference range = 4.8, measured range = 5.09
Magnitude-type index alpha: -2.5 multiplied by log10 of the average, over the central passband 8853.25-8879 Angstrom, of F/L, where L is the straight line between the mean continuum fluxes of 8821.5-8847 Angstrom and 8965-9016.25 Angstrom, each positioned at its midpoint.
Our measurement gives -0.109 mag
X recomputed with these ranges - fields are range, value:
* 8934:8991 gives 4.89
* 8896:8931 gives 5.14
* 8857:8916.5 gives 5.06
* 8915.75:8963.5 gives 5.02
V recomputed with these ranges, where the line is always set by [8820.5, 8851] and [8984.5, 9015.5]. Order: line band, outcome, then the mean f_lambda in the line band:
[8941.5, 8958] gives -1.50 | 5.07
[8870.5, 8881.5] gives -1.46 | 5.26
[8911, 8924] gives -2.06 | 5.38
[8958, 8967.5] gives 0.66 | 4.32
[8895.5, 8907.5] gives -0.67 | 4.91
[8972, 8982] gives -0.49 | 4.88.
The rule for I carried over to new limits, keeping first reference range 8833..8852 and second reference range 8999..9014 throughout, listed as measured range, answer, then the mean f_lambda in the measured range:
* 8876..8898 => -1.3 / 5.02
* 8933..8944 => -1.1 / 5.18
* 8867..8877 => -1.6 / 5.48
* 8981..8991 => -0.4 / 4.85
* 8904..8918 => -0.9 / 5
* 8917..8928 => -1.4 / 5.3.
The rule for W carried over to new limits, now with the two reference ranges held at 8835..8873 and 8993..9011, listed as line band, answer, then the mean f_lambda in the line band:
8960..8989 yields -0.3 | 4.86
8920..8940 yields -1.5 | 5.24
